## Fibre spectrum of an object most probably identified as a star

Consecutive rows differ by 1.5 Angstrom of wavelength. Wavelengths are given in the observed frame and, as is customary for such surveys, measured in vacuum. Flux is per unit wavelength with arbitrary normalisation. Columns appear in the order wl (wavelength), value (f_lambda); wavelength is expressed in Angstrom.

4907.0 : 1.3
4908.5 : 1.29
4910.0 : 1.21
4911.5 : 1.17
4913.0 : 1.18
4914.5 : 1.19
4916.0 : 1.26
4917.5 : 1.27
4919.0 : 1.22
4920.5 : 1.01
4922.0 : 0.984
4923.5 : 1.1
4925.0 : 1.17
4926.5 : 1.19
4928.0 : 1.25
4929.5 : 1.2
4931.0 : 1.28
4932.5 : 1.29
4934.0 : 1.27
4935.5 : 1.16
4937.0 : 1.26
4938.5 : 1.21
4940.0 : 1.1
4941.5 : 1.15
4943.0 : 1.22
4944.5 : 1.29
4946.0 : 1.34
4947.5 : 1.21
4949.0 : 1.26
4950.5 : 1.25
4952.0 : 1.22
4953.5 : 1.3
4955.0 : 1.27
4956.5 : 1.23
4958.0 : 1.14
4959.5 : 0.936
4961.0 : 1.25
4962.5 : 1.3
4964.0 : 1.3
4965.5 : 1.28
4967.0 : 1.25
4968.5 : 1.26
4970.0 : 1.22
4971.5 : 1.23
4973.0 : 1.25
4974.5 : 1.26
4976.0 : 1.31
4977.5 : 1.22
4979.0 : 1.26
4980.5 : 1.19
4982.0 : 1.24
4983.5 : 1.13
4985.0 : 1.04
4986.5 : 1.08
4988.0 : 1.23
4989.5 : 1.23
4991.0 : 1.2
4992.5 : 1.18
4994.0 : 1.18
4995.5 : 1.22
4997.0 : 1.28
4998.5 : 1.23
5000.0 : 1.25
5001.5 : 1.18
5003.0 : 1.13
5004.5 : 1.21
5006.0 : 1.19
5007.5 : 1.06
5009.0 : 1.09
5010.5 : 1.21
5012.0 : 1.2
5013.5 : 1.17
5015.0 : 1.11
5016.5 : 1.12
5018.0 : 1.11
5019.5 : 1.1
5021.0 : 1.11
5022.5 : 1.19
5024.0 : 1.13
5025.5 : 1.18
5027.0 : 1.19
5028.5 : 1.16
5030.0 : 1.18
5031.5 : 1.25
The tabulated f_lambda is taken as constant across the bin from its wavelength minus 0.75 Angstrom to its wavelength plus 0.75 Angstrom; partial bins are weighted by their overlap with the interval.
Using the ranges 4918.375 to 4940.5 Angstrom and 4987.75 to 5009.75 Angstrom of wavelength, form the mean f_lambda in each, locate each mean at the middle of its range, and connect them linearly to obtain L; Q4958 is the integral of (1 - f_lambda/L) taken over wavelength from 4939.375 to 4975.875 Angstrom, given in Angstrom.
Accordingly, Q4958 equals -1.46 Angstrom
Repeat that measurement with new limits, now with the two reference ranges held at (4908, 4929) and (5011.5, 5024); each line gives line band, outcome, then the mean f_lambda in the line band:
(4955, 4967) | -0.54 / 1.21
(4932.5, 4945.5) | -0.51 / 1.21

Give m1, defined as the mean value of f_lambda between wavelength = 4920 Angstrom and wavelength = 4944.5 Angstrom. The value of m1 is 1.18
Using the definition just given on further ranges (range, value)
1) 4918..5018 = 1.2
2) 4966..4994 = 1.21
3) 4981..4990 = 1.16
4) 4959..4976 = 1.24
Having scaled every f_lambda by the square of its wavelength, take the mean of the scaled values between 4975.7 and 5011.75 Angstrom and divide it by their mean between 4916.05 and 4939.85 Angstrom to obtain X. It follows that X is 1.02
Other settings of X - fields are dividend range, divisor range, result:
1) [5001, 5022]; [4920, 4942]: 1.00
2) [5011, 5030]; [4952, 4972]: 0.96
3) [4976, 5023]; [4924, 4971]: 0.98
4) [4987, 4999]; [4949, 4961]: 1.03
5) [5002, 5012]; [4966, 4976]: 0.94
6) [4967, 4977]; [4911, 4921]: 1.08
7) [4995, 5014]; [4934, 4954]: 0.99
